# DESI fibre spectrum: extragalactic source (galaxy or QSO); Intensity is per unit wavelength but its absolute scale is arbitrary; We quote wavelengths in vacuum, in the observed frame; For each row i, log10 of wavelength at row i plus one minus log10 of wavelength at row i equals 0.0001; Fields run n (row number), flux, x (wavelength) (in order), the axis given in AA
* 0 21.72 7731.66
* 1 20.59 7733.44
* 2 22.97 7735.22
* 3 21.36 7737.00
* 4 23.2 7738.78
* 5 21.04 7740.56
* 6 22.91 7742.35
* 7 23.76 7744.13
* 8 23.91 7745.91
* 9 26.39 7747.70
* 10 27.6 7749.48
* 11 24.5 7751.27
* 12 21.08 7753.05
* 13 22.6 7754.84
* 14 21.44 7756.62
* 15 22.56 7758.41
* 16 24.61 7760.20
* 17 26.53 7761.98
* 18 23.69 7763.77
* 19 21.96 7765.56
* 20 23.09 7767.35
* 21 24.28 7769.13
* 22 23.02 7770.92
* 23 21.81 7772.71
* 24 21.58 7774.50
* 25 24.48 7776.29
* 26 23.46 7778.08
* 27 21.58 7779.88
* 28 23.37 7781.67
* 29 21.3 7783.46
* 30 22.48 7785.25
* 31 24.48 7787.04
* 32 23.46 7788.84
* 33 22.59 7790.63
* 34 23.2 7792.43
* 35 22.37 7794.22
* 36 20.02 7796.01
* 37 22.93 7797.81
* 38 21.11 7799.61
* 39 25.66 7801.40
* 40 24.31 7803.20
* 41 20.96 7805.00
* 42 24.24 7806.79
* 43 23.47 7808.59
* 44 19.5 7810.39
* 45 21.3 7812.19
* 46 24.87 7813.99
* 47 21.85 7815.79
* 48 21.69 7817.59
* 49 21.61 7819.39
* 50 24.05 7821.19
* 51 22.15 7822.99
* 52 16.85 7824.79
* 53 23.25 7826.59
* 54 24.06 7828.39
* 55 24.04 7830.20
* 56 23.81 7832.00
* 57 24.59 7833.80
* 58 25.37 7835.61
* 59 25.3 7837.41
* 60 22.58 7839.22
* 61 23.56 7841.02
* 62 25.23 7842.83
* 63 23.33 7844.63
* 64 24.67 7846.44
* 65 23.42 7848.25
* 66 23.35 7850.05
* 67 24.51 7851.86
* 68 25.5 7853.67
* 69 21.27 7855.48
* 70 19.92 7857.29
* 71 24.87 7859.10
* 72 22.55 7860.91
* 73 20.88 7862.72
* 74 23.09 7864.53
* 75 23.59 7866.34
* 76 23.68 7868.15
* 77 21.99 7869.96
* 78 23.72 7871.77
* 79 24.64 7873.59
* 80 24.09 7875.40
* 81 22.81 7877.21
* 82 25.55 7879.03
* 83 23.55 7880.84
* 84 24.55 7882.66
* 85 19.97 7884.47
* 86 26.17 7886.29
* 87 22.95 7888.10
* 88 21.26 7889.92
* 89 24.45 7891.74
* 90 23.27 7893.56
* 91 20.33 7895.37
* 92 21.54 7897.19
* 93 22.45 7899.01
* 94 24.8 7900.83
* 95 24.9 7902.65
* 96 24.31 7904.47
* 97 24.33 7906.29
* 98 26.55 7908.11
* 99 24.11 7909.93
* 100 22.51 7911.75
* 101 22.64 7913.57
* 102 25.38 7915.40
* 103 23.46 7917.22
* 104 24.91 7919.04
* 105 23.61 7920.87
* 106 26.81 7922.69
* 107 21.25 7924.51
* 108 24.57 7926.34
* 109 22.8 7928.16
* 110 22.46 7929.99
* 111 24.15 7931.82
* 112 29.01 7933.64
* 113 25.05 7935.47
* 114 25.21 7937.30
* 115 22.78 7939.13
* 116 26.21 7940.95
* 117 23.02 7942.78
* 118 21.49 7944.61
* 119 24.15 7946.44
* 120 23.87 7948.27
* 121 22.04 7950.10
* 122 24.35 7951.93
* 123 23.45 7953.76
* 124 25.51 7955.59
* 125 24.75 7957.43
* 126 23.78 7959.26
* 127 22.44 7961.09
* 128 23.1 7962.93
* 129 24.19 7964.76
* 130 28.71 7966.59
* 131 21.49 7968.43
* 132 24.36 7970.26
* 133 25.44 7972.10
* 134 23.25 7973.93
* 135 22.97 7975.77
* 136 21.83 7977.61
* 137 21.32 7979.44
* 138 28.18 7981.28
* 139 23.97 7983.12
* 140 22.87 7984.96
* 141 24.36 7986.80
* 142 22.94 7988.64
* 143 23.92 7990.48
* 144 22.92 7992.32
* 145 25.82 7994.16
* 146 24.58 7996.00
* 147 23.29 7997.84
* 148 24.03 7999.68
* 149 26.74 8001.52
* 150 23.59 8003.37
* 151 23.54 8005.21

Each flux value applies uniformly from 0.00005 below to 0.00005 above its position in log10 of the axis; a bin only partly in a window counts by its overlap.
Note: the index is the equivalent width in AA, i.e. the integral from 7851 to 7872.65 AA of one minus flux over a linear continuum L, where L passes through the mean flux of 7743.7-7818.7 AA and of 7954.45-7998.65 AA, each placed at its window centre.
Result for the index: 0.5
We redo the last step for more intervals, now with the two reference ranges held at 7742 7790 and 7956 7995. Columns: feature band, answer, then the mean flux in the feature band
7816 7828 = 0.9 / 21.7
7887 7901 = 0.7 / 22.6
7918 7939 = -0.6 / 24.5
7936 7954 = 0.1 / 23.7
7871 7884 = -0.2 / 24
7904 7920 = -0.3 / 24.2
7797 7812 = 0.5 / 22.7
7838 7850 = -0.1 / 23.8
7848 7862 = 0.3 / 23.1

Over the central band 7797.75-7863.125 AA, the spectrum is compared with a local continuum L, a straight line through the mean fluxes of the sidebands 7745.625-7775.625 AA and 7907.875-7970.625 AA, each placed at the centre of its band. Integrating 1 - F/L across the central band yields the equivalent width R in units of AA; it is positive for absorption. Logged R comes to 2.0 AA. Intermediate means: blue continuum 23.6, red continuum 24.1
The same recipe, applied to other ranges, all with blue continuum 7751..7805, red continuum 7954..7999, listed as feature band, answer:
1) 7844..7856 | -0.25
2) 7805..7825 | 0.90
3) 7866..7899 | 0.40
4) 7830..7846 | -0.67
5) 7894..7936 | -0.56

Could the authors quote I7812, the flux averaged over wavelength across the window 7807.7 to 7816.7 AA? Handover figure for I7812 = 22.2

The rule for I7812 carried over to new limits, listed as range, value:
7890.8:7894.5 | 23.8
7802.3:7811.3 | 22.5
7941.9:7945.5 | 22.2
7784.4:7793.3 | 23.2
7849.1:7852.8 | 24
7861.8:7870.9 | 22.7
